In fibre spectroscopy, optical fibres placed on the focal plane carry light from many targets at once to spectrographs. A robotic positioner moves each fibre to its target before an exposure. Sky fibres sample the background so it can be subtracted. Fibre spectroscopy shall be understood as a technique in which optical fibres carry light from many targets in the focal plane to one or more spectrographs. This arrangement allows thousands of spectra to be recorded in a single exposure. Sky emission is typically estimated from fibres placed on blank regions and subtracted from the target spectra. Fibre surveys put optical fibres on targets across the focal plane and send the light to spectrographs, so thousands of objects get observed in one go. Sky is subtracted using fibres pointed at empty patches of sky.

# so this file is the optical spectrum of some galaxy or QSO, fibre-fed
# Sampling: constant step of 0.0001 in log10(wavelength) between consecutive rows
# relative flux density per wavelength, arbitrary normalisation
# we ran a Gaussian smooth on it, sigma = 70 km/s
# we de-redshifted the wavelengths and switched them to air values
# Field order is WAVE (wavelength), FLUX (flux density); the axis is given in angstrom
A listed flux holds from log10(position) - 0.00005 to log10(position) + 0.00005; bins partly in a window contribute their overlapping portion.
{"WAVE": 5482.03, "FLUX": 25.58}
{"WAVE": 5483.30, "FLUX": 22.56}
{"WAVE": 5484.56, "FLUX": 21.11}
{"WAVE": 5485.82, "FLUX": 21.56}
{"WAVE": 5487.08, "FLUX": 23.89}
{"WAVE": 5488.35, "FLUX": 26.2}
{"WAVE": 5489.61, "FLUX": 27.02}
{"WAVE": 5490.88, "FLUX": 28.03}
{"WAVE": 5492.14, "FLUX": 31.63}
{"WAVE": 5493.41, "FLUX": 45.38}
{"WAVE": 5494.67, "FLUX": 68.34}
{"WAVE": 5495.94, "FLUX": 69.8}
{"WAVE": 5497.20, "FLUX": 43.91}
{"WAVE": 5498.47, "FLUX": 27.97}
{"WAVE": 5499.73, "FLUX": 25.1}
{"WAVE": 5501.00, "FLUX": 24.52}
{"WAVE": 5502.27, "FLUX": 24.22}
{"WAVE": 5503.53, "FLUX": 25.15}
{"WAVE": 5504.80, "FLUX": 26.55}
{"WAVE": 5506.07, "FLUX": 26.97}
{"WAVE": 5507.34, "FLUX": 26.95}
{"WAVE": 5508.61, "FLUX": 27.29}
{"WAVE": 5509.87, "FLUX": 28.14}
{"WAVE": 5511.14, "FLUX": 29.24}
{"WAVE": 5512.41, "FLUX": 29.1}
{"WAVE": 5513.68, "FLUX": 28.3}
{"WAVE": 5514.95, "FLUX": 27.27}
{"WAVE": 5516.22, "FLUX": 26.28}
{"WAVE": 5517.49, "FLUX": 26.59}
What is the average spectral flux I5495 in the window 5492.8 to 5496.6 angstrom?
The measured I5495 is 61.2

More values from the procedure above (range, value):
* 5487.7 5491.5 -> 27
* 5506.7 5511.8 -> 27.9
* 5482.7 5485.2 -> 21.9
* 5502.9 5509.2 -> 26.6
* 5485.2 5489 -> 23.9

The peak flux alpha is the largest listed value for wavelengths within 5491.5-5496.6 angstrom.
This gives 69.8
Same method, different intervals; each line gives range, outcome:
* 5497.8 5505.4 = 27.97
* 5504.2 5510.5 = 28.14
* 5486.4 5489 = 26.2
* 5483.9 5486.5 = 21.56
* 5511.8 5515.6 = 29.1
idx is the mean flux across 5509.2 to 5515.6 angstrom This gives 28.4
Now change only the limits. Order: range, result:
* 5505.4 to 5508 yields 26.9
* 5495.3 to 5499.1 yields 47.2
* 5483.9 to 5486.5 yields 21.5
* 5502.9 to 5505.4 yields 25.8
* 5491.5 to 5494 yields 38.3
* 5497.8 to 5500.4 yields 26.7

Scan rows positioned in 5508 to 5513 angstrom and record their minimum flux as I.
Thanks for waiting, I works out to 27.29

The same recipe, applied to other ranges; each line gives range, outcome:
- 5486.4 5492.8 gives 23.89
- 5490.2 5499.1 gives 27.97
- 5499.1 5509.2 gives 24.22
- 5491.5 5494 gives 31.63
